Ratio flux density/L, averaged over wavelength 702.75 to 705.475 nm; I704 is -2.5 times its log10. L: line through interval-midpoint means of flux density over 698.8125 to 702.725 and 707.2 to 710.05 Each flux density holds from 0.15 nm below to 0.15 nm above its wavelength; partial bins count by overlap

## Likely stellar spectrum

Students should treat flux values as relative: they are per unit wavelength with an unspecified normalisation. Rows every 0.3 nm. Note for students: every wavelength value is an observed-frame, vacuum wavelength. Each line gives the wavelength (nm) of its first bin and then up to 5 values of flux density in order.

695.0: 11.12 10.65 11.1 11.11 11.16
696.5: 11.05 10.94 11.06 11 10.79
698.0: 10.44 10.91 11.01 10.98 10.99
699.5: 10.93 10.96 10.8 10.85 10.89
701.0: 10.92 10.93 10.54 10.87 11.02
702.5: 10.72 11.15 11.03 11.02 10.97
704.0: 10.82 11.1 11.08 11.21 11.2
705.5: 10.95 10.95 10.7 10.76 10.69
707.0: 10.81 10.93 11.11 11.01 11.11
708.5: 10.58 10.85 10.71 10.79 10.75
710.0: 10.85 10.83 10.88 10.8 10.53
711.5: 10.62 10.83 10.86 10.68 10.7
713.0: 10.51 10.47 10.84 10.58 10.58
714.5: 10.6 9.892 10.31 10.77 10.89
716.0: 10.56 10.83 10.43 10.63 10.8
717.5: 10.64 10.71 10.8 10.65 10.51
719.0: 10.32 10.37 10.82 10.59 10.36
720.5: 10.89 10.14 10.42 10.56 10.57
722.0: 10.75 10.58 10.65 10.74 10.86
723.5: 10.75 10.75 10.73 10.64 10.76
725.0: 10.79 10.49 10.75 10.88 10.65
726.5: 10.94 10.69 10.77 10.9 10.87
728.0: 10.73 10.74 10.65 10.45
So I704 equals -0.02 mag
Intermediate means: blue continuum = 10.9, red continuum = 10.9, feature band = 11.1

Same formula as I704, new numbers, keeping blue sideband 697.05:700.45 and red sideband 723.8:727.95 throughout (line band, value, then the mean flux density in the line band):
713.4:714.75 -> 0.02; 10.6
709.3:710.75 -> 0.00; 10.8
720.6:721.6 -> 0.04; 10.4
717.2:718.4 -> 0.01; 10.7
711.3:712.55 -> 0.01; 10.7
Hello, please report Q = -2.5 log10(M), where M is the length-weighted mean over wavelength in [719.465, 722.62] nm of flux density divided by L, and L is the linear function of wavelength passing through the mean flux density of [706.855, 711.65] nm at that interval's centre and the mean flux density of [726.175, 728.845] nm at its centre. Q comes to 0.02 mag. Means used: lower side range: 10.8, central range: 10.6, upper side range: 10.8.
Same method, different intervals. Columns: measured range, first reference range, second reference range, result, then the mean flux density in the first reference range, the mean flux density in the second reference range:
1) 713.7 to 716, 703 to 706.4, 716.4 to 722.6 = 0.019 mag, 11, 10.6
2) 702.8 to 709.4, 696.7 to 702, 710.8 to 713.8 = -0.016 mag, 10.9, 10.7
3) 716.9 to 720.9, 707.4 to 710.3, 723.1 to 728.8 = 0.021 mag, 10.9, 10.8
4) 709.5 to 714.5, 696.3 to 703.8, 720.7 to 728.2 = 0.010 mag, 10.9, 10.7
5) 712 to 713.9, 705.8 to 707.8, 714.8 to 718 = 0.004 mag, 10.8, 10.6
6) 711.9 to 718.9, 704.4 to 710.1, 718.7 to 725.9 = 0.013 mag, 10.9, 10.6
